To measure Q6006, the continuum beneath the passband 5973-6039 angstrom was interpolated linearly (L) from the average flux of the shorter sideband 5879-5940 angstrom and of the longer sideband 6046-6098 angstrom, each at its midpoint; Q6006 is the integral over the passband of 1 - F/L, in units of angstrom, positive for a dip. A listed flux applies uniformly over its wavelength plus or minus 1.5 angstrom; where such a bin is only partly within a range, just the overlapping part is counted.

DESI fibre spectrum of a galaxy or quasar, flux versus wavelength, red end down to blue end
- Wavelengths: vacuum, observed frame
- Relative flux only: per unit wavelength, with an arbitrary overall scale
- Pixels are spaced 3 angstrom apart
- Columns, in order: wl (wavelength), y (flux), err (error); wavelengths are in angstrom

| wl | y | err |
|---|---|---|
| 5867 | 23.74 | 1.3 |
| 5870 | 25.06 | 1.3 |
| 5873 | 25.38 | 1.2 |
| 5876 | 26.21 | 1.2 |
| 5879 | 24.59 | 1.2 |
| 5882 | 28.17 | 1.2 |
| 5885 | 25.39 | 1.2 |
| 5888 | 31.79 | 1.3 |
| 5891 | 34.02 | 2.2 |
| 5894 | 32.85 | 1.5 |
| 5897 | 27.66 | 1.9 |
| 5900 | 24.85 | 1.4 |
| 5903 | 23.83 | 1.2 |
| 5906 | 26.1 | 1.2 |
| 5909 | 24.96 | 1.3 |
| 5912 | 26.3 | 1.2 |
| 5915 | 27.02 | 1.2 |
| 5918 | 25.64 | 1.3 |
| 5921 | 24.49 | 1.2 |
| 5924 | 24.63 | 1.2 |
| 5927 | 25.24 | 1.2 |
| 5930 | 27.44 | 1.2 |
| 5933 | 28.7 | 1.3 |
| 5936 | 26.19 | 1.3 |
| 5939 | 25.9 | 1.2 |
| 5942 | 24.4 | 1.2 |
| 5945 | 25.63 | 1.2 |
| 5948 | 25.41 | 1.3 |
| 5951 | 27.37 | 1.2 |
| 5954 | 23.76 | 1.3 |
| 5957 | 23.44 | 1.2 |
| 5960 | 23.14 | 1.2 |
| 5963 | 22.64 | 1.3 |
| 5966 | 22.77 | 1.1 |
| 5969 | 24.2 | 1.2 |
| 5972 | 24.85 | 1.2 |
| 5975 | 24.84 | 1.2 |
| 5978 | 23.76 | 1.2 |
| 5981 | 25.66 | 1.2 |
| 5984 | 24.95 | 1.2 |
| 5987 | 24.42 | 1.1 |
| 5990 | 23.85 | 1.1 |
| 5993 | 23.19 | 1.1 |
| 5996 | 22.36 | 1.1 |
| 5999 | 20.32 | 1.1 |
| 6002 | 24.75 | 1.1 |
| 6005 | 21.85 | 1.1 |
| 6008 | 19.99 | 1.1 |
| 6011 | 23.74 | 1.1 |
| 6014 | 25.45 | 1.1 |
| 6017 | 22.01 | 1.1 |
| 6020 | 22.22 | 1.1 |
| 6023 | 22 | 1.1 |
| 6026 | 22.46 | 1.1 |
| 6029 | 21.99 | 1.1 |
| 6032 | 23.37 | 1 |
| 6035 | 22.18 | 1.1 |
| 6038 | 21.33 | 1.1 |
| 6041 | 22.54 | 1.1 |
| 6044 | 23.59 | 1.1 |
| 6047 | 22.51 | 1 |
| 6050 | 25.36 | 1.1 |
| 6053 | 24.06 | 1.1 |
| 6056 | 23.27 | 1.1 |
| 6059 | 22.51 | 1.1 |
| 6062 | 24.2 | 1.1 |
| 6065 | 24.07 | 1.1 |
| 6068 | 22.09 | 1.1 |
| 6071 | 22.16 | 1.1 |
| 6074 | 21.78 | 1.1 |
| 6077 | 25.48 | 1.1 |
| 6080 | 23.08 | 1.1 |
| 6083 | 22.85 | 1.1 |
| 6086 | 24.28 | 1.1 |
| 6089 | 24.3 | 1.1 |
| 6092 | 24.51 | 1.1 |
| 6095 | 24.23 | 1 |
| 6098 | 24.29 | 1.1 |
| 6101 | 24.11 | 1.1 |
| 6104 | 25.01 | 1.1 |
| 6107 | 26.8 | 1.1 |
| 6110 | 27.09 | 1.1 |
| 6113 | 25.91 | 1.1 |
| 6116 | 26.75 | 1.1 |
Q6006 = 5.11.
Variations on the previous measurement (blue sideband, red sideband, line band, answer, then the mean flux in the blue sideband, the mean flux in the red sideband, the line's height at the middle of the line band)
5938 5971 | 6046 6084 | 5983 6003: 0.6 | 24.4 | 23.4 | 24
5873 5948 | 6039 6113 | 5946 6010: 4.7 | 26.7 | 23.9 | 25.6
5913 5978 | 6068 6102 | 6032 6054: 0.9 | 25.1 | 23.7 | 24.1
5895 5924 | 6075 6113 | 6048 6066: 0.7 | 25.7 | 24.7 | 24.9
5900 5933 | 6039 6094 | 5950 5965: 0.7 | 25.7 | 23.5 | 25.1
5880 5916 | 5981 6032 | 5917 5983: 1.1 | 27.7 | 22.9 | 25.4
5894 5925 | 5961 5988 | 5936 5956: -0.4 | 25.9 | 24.2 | 25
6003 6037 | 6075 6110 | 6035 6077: 0.7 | 22.5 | 24.5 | 23.5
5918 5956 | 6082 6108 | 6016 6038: 2.4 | 25.7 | 24.5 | 25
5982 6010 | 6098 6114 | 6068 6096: 1.7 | 22.9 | 25.6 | 25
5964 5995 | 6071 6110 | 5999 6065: 3.6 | 24.2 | 24.3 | 24.2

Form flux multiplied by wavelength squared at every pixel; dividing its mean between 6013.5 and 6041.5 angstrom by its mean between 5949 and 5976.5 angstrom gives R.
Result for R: 0.95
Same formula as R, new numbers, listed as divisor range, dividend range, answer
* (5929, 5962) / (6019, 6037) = 0.90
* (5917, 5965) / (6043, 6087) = 0.97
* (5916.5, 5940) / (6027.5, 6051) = 0.91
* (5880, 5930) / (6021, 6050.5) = 0.87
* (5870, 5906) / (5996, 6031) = 0.85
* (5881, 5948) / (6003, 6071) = 0.89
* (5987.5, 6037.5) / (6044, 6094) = 1.06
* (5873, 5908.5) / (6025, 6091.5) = 0.89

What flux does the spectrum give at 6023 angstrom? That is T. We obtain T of 22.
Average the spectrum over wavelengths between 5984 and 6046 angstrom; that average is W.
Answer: 22.7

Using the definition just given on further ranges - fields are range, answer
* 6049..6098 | 23.6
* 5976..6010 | 23.2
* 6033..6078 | 23.1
